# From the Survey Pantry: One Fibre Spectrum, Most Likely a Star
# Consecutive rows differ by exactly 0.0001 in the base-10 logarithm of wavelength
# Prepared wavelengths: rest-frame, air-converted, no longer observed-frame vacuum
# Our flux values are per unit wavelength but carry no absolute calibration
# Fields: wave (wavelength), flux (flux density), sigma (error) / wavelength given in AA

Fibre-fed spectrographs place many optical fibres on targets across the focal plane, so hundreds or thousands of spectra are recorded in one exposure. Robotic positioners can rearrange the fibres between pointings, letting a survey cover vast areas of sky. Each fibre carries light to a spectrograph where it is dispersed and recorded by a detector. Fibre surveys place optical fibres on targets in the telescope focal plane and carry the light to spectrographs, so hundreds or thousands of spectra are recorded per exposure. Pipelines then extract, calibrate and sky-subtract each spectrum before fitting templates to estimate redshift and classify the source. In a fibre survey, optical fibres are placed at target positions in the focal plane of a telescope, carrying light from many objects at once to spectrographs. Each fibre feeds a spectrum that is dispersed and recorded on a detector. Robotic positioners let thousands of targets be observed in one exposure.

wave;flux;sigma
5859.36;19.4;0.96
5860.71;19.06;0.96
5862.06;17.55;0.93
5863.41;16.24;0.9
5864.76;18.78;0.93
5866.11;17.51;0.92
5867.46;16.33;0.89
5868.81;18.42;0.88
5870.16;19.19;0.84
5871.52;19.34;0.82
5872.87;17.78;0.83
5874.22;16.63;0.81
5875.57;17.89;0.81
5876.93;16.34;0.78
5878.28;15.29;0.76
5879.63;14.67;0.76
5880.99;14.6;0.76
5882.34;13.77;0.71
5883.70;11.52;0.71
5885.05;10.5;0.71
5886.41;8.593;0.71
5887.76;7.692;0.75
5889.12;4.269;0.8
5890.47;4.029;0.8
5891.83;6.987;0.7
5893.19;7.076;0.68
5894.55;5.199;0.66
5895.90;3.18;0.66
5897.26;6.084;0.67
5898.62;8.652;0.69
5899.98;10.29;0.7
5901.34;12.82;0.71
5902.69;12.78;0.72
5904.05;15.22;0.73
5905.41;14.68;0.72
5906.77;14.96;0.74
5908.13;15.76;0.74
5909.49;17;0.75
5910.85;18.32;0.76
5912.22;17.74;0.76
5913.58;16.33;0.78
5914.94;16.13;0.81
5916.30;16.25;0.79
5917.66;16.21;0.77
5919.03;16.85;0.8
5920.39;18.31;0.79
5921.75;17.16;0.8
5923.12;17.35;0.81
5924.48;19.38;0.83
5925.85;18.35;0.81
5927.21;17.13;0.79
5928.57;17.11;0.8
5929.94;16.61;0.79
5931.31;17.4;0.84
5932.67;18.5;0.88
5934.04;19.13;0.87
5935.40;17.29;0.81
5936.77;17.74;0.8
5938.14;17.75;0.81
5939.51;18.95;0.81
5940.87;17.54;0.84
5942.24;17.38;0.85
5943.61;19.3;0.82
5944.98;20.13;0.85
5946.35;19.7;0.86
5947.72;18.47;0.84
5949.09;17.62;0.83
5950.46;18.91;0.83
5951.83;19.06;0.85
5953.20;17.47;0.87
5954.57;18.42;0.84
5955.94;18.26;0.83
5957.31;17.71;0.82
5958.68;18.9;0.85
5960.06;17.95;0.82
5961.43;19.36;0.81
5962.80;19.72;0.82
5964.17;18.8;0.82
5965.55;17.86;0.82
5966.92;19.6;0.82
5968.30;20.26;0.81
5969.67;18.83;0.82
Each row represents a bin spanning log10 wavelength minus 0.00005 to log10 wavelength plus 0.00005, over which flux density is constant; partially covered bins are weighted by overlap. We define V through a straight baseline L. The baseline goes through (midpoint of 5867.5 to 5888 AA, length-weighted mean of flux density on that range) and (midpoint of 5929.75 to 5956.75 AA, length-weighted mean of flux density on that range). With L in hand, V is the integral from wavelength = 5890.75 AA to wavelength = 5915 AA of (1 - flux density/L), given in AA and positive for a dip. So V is 6.6 AA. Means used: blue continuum 15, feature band 11.9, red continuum 18.3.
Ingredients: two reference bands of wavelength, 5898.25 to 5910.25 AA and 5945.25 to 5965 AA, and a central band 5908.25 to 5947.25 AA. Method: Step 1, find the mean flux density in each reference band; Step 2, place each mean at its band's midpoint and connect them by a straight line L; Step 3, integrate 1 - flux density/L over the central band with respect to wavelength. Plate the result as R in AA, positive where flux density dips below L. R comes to -4.3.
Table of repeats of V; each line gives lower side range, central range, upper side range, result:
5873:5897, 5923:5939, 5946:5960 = -2.0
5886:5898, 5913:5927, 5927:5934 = -2.9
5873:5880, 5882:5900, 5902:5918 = 9.7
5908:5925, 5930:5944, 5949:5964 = -0.1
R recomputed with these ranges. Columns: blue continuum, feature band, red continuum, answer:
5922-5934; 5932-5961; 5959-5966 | -0.2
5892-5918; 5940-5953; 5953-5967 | -1.2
